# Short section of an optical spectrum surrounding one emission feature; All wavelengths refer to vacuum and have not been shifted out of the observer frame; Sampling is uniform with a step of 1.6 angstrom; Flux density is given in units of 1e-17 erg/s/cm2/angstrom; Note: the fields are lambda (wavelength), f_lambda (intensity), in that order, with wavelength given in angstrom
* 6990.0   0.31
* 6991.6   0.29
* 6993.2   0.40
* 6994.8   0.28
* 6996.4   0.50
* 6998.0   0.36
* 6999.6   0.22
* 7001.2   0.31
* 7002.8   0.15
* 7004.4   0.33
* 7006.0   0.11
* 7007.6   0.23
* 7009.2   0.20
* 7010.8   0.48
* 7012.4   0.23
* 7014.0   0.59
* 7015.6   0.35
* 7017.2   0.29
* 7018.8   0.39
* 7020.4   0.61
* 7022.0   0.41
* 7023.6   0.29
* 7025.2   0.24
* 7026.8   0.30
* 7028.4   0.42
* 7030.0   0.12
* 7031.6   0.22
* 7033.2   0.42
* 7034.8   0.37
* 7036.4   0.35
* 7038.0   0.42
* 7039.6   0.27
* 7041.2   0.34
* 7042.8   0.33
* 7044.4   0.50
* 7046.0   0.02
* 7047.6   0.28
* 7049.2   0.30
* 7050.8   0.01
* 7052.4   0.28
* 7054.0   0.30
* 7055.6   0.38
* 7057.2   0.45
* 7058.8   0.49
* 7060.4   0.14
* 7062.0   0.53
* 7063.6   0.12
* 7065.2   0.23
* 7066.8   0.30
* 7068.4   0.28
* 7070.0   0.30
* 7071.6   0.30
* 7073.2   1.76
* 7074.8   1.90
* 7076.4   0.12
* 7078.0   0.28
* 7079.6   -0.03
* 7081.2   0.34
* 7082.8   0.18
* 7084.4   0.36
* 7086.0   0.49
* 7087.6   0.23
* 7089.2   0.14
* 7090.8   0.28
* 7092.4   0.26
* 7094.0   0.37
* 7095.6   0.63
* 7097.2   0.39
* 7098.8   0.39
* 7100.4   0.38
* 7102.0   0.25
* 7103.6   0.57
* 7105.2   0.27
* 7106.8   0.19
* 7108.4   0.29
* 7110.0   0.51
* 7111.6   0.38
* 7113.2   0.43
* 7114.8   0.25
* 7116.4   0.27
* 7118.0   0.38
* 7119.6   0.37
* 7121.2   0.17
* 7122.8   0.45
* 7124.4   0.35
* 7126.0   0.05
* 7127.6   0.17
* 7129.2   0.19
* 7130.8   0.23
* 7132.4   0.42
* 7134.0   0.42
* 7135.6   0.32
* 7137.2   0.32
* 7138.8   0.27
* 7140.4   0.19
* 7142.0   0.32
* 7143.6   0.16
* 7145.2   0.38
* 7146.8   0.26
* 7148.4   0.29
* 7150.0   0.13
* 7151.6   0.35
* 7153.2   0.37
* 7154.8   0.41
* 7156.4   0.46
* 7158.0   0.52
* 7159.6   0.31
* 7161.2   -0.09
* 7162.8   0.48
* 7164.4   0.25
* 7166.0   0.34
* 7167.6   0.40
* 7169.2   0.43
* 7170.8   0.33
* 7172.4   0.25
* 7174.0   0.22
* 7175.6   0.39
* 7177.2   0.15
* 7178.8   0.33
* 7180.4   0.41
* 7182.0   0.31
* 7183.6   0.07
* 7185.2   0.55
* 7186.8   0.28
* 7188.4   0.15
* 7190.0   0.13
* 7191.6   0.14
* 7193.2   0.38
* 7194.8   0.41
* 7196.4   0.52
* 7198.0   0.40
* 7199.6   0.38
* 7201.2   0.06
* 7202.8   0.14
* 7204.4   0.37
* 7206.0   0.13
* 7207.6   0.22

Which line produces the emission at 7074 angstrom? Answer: H-alpha 6563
